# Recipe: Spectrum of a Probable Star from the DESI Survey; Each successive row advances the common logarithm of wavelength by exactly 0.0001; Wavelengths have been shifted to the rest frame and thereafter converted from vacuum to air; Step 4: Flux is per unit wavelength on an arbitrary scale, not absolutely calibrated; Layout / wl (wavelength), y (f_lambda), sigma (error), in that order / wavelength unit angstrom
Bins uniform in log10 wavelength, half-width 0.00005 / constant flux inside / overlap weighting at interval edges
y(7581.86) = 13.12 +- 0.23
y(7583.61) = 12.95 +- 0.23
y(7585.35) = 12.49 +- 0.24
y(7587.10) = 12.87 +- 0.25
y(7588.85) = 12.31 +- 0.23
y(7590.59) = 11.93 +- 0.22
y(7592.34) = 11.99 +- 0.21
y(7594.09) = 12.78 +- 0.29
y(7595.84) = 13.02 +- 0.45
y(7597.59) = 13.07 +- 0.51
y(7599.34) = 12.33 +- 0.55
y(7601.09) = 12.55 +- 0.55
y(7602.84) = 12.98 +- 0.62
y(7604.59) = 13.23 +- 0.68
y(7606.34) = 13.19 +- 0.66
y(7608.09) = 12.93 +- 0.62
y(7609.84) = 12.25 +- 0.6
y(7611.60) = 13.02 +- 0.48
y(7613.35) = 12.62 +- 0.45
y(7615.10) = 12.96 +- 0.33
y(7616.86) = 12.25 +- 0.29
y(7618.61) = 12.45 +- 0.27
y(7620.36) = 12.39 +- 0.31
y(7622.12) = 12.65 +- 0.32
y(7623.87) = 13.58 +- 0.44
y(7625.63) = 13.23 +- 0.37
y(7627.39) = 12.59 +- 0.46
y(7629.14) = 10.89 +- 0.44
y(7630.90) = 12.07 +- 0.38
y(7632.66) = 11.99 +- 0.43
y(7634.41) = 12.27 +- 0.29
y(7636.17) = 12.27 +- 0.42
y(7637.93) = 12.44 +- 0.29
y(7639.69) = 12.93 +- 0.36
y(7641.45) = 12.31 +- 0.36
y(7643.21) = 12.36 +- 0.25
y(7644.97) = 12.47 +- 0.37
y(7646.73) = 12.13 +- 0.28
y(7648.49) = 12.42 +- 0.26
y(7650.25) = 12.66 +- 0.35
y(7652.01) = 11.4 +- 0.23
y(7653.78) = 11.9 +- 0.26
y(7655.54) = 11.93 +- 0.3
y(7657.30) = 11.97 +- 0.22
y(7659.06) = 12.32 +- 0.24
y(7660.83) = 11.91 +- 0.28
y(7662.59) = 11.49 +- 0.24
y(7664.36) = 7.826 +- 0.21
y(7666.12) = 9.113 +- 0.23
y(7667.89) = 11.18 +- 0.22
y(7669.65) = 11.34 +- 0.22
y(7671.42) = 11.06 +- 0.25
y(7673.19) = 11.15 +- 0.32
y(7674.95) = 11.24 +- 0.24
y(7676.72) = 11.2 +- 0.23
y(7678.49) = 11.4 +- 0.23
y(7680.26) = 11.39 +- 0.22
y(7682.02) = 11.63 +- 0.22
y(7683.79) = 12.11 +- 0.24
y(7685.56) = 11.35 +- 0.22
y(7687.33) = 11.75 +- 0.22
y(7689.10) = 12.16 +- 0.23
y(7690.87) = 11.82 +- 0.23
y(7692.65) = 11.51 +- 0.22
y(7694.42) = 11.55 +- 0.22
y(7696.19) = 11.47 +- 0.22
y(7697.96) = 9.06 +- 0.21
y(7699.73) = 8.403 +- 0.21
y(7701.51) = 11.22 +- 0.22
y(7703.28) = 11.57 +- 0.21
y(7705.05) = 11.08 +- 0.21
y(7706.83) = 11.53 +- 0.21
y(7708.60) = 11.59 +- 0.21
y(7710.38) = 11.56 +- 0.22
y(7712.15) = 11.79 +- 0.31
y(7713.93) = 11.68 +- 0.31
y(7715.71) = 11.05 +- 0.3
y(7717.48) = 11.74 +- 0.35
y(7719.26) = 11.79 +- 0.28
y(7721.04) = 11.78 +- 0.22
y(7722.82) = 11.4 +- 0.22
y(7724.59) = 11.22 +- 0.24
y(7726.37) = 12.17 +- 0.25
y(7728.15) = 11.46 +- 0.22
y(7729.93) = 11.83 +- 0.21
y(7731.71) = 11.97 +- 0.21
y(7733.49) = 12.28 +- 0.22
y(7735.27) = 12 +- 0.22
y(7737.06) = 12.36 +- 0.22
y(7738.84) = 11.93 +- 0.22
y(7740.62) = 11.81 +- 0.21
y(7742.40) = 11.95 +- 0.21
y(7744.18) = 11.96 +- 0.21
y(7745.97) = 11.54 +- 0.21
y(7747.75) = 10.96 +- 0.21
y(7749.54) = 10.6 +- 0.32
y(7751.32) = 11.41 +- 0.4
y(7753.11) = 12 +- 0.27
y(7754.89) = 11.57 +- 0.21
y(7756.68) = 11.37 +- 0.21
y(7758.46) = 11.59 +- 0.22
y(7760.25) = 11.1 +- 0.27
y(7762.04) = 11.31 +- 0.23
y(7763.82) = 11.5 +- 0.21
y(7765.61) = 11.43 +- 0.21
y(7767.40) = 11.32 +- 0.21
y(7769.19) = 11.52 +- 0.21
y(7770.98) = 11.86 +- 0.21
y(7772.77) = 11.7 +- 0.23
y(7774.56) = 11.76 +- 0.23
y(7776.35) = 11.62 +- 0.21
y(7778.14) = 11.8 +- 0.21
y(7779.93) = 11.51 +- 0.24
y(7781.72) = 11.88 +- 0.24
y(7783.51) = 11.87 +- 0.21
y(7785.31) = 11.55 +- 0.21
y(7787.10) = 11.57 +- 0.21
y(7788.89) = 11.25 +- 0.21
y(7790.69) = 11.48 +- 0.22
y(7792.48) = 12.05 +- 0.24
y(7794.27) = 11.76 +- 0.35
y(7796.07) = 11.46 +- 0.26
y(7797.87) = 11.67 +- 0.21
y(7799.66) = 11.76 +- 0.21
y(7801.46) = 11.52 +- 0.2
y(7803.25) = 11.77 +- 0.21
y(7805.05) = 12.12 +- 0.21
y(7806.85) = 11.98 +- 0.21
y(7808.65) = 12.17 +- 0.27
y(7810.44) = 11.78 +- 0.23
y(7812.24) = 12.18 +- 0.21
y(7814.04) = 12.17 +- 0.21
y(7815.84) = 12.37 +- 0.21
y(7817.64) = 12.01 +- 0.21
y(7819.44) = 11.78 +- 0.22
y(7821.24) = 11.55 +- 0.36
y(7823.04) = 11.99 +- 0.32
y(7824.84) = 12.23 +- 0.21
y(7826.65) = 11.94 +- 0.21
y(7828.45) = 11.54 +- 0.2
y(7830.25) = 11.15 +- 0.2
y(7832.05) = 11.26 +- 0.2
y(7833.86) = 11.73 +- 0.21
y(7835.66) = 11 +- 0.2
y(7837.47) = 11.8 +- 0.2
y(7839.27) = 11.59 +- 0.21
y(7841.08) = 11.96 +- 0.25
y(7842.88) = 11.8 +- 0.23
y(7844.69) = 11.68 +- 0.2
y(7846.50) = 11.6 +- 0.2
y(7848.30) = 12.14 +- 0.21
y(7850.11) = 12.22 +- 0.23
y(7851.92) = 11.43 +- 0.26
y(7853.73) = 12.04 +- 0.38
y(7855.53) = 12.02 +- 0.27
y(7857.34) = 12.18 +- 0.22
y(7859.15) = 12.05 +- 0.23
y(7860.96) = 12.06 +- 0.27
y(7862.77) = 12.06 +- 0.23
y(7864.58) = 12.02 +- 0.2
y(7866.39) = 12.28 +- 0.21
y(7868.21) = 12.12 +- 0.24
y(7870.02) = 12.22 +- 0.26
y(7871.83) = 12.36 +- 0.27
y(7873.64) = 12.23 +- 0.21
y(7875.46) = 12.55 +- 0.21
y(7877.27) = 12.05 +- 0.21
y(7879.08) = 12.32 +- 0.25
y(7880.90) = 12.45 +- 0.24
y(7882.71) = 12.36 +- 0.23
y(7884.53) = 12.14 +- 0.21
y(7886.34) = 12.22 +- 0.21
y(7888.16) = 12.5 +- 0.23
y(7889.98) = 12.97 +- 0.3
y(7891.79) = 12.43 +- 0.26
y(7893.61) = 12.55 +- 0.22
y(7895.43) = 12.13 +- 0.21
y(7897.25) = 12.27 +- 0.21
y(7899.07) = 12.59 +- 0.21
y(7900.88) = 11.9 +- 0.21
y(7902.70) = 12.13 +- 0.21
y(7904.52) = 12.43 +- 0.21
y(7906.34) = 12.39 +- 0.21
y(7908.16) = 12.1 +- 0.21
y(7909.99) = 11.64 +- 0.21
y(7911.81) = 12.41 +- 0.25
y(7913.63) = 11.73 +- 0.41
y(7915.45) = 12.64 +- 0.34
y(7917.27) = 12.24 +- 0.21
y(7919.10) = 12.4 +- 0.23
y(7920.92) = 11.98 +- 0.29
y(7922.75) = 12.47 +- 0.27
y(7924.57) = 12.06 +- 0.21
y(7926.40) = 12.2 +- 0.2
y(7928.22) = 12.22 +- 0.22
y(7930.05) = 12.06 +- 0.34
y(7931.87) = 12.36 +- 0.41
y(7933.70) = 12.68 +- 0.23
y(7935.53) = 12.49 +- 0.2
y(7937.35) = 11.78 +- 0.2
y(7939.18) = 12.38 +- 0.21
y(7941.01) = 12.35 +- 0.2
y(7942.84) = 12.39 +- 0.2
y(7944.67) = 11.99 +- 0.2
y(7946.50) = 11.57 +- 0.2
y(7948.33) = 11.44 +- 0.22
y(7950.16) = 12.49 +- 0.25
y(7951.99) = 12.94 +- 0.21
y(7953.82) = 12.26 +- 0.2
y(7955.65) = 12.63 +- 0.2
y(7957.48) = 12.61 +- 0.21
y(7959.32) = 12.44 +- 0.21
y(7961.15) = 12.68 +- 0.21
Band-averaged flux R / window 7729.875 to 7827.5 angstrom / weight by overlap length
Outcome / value 11.7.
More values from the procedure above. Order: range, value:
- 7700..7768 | 11.6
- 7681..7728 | 11.4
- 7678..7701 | 11.2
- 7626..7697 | 11.7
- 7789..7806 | 11.7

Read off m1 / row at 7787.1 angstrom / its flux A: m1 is 11.57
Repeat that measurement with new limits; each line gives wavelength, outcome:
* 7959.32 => 12.44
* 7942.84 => 12.39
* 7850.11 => 12.22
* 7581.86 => 13.12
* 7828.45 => 11.54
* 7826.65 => 11.94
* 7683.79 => 12.11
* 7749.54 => 10.6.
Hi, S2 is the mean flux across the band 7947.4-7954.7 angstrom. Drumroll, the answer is 12.3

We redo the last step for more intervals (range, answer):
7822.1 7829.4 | 11.9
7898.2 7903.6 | 12.2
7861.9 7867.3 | 12.1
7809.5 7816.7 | 12.1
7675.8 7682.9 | 11.4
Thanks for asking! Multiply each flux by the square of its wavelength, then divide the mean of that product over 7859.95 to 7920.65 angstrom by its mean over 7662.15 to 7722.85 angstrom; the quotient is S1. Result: 1.16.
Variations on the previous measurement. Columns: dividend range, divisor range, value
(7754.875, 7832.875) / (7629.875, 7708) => 1.05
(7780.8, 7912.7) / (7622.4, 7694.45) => 1.07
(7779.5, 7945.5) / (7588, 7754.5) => 1.07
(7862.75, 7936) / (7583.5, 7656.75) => 1.06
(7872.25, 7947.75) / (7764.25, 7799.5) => 1.09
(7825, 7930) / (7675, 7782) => 1.09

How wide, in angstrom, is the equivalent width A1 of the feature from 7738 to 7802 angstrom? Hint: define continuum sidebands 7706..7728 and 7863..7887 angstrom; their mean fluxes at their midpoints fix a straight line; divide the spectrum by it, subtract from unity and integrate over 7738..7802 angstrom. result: 1.30 angstrom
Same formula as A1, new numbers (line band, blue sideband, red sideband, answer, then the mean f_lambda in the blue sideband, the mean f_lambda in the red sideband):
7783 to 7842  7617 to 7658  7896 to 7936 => 2.5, 12.3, 12.2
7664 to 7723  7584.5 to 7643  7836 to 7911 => 5.9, 12.6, 12.1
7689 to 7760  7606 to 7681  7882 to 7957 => 3.4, 12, 12.3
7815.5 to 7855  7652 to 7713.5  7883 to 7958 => 0.5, 11.2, 12.3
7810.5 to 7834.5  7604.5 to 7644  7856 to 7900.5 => 1.0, 12.5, 12.3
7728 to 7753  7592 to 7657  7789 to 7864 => 0.8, 12.5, 11.8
